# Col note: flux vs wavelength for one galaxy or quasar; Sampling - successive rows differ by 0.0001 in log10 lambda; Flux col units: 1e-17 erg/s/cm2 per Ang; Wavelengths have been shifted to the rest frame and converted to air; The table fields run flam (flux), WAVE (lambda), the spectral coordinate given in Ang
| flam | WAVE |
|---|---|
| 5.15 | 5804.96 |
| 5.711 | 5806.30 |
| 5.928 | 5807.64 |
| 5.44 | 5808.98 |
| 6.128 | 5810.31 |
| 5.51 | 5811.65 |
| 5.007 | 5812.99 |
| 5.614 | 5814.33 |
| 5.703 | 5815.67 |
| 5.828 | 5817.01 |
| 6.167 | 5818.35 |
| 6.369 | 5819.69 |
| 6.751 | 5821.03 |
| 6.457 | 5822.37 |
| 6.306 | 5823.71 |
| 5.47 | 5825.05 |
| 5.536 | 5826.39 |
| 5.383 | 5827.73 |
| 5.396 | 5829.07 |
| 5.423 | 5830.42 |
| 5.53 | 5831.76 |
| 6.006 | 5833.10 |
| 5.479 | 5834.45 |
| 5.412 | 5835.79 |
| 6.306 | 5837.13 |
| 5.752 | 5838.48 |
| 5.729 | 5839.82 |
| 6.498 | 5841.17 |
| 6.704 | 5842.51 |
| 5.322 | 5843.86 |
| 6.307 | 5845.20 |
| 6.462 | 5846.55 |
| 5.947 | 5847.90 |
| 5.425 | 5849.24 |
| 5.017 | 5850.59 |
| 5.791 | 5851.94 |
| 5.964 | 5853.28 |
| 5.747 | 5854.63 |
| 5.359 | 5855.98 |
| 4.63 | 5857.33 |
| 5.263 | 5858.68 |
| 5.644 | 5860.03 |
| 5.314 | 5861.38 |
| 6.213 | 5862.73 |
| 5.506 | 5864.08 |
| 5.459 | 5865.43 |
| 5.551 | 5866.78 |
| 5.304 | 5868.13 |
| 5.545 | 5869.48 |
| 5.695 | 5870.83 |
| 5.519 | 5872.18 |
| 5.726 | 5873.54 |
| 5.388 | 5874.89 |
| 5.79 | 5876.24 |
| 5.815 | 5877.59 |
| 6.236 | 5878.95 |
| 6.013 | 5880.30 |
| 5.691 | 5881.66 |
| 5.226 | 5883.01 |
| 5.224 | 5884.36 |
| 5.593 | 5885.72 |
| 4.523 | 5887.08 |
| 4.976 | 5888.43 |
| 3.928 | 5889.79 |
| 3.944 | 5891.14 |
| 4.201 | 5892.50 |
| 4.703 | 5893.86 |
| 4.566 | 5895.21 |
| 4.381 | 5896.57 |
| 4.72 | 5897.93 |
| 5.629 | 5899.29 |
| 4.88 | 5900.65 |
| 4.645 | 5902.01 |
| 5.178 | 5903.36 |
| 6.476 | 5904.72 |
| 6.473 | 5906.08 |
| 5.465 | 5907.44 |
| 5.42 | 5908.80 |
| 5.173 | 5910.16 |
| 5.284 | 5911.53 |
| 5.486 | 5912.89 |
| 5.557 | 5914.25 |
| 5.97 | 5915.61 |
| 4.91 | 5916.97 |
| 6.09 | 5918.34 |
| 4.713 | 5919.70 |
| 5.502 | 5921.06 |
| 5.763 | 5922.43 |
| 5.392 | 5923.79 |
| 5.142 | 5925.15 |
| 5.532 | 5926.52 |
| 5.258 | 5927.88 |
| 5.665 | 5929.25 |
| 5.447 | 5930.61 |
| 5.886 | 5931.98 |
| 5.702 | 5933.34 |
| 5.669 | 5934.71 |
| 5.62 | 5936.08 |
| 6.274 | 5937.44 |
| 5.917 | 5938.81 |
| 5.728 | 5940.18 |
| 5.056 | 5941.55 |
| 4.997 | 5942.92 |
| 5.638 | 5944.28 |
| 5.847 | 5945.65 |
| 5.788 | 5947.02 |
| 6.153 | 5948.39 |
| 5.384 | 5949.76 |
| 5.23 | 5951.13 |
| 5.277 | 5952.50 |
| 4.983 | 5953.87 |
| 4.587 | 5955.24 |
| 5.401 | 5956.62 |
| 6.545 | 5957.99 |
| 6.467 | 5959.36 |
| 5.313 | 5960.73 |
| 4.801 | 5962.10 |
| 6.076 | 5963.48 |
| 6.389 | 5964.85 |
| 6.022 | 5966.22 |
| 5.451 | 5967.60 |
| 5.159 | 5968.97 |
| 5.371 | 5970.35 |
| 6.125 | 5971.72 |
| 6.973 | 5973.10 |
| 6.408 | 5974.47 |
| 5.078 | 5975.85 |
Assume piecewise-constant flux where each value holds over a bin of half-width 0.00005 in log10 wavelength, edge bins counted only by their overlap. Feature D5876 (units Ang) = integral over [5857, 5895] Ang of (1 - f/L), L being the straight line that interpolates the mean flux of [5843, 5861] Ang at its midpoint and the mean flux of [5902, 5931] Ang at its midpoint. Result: 1.8 Ang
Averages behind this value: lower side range 5.61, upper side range 5.5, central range 5.31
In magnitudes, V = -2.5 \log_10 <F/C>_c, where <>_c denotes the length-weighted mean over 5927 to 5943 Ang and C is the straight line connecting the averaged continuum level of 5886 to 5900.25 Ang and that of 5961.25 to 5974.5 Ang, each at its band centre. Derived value -0.066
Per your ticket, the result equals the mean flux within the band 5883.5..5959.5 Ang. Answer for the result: 5.35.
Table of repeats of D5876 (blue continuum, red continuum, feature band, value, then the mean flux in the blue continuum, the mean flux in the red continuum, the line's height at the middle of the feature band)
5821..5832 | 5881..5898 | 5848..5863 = -0.5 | 5.76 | 4.75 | 5.29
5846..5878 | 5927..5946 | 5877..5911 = 2.6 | 5.58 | 5.62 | 5.6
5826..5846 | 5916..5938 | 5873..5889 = 0.4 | 5.79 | 5.54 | 5.67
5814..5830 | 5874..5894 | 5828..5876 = -1.0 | 5.91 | 5.17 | 5.55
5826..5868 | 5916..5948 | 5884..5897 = 2.4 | 5.68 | 5.55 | 5.61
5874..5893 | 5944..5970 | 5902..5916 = -0.7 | 5.2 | 5.6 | 5.34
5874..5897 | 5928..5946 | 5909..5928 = 0.1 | 5.08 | 5.63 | 5.44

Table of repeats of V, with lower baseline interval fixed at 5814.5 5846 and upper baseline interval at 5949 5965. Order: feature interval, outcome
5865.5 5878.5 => 0.03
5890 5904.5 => 0.20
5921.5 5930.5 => 0.03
